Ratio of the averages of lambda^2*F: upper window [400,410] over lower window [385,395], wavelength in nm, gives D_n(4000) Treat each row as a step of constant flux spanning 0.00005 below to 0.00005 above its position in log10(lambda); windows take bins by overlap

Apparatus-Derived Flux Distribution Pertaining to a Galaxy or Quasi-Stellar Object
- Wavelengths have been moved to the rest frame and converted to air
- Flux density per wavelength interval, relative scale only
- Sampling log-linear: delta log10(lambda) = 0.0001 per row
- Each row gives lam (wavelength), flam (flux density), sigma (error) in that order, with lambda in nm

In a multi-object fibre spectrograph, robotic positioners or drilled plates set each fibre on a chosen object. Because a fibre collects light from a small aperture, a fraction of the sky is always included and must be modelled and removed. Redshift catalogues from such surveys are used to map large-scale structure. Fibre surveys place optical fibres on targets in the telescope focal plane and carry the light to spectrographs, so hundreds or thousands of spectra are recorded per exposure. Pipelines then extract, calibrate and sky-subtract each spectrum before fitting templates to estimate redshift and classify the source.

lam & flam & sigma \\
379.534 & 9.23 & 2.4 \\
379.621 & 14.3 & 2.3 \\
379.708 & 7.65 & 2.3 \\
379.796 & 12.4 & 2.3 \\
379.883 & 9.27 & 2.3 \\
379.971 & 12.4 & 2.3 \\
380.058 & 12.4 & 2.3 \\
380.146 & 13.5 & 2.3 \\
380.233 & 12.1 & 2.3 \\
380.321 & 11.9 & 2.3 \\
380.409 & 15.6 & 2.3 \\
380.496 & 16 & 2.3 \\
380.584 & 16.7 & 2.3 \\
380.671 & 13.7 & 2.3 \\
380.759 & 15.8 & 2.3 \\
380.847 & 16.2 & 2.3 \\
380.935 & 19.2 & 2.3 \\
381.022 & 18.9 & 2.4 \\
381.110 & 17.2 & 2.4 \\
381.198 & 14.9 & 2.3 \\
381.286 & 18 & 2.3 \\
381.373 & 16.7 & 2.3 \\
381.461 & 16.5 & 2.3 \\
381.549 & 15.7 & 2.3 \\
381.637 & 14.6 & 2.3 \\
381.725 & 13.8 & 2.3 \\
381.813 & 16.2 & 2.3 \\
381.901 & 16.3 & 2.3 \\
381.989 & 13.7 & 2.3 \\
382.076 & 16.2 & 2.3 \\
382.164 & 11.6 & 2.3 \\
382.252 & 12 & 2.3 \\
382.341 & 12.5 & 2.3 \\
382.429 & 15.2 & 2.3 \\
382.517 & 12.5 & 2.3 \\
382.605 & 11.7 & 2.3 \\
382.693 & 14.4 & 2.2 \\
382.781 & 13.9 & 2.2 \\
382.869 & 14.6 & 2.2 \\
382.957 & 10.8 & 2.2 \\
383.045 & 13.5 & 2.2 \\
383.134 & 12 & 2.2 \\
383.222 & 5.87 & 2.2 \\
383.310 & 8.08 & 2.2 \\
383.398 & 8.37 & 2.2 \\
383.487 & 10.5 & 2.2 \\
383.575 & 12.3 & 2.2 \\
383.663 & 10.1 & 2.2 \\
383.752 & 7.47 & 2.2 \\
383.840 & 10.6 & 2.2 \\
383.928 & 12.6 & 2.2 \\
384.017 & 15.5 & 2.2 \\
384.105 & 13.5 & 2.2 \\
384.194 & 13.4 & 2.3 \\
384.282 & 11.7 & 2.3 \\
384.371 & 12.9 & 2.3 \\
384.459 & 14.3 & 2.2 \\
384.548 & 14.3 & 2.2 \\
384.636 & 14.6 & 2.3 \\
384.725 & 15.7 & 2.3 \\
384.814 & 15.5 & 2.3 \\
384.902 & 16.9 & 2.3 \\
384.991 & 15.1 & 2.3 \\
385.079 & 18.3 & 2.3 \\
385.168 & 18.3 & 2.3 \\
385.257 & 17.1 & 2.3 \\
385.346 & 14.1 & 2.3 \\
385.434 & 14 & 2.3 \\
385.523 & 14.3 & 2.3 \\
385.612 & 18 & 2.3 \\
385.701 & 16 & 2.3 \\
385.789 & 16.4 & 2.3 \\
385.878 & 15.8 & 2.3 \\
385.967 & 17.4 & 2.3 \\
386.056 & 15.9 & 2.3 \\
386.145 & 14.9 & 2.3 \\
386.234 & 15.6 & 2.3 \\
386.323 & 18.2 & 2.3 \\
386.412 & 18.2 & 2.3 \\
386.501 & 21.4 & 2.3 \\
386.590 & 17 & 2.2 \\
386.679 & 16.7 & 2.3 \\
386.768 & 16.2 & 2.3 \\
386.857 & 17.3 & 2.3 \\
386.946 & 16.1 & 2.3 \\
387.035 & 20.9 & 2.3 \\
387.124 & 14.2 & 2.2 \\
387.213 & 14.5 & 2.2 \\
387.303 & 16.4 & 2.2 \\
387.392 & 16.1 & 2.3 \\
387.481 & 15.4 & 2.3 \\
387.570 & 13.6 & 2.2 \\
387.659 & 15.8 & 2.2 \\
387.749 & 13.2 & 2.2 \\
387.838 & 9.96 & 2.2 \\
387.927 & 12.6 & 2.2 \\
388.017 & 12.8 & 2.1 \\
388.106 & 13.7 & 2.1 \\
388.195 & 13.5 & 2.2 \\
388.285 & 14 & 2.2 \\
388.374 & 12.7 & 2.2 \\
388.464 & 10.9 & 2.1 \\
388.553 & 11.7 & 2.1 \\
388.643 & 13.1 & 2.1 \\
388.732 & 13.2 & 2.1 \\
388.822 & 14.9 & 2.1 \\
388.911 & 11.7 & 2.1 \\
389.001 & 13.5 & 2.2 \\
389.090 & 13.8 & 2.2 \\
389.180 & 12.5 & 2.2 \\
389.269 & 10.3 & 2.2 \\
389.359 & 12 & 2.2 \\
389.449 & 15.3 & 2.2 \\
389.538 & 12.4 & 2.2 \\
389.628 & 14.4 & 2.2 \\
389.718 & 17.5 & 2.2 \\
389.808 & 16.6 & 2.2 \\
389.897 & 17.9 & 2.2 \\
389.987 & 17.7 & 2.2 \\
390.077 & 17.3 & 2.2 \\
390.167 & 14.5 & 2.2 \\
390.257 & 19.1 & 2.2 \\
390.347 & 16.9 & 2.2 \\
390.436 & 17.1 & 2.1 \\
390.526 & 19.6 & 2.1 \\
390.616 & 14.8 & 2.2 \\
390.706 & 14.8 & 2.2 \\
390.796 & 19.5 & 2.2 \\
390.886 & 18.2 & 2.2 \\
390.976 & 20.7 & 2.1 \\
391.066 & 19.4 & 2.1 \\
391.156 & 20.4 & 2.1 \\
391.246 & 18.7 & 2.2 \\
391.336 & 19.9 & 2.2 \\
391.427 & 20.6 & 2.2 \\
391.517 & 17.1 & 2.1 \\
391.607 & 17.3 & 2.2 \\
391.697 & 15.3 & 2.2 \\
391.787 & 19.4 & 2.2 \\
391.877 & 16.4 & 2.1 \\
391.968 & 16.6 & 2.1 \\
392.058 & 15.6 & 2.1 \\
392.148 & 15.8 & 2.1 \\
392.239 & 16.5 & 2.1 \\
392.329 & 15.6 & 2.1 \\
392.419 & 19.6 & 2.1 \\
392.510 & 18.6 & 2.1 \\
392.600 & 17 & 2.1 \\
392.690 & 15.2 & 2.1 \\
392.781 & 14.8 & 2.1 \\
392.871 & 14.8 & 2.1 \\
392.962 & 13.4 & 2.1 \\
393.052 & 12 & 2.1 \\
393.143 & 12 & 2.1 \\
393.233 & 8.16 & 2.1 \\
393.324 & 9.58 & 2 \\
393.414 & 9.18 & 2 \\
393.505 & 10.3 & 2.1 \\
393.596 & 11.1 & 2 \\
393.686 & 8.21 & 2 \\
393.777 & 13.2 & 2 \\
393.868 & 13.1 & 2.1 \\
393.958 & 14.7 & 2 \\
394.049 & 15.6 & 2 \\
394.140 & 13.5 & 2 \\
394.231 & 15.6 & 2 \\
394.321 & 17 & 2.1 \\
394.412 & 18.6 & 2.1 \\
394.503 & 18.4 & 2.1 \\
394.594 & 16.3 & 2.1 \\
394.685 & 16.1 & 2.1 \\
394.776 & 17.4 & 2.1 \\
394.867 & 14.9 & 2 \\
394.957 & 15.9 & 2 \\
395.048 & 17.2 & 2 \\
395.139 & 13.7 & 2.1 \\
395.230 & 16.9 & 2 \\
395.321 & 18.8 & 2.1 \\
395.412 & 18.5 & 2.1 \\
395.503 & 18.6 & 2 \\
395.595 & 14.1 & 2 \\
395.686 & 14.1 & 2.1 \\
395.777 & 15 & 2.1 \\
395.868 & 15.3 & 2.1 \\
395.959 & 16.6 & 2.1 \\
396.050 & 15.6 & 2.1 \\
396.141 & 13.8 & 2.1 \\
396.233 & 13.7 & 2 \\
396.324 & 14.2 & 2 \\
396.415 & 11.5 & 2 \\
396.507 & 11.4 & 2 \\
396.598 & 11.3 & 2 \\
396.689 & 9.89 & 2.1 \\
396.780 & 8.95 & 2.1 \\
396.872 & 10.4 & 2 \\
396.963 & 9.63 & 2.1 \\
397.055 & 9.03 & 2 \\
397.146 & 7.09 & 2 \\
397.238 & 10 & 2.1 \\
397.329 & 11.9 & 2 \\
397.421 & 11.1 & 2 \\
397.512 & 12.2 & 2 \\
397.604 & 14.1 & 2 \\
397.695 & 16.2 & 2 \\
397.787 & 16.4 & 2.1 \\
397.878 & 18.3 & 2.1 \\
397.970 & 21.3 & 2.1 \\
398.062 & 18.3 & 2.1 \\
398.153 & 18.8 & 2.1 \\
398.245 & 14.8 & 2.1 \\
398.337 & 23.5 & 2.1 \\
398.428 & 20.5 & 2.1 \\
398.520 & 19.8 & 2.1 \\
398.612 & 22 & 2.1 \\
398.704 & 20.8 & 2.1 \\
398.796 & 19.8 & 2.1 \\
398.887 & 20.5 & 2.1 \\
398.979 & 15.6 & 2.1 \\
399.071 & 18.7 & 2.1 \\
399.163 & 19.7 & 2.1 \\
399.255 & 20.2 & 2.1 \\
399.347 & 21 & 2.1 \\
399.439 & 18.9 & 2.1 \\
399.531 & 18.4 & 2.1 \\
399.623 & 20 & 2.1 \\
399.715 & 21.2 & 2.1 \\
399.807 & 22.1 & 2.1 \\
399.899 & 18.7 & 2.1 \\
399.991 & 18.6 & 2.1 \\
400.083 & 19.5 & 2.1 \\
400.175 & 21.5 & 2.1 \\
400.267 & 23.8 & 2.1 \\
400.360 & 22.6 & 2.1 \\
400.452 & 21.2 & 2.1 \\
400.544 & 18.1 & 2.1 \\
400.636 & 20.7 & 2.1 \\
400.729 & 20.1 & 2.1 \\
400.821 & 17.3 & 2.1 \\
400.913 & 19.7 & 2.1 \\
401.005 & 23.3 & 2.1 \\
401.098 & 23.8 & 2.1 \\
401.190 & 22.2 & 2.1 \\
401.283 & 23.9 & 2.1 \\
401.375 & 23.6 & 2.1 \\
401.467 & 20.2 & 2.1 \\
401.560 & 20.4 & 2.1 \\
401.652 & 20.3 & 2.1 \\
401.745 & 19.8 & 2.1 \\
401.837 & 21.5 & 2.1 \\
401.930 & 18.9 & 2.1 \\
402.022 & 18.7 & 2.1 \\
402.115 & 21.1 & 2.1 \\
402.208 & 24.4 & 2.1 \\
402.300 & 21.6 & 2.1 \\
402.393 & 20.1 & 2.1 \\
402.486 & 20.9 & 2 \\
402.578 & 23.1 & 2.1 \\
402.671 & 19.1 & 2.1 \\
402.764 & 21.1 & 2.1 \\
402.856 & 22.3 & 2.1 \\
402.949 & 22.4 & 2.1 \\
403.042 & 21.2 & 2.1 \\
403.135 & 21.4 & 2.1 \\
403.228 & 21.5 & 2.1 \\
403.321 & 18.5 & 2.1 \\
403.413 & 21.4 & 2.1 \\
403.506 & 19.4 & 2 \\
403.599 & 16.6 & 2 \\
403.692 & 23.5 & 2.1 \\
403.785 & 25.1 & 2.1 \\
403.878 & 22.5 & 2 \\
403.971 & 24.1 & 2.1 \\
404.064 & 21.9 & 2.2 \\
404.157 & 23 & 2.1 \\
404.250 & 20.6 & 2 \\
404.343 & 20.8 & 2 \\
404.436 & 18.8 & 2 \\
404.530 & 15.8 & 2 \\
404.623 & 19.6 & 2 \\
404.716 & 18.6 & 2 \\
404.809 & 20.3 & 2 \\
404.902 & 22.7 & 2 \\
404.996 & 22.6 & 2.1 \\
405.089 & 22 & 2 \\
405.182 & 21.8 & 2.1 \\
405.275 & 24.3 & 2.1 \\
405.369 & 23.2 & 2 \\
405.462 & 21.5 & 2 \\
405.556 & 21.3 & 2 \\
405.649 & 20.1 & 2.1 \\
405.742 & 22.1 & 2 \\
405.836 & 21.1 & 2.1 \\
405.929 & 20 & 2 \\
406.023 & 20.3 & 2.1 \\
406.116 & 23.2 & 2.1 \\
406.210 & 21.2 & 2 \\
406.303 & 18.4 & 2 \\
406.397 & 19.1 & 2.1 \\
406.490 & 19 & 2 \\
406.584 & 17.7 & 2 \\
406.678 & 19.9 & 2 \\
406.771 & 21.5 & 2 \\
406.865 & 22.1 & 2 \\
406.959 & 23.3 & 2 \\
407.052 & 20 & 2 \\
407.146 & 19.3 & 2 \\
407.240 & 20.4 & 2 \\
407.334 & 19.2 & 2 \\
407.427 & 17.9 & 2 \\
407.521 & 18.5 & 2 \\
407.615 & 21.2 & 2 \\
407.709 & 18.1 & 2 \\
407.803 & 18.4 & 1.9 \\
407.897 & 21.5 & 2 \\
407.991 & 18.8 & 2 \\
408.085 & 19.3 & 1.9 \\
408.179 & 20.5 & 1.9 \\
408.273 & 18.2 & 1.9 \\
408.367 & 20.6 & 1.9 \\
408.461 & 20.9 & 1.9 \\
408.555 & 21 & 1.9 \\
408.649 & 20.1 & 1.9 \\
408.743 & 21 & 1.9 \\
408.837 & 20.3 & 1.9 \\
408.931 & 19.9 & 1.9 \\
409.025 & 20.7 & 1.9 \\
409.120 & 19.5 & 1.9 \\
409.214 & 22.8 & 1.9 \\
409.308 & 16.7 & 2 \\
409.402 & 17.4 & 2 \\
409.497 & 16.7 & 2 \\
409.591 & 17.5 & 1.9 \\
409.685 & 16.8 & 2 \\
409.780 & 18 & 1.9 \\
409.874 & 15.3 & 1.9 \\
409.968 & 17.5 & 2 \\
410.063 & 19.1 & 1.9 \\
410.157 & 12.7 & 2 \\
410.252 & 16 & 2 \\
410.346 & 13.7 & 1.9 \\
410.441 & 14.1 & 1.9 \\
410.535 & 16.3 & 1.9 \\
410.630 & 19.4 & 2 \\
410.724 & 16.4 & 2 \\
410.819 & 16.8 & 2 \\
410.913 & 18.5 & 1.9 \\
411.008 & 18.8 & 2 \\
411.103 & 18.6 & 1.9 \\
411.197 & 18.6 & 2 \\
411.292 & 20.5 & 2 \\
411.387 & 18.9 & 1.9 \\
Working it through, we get 1.4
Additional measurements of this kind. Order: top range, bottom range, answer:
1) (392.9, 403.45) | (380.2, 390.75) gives 1.26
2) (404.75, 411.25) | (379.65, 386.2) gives 1.57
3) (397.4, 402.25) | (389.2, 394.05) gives 1.33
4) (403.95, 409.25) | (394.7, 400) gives 1.33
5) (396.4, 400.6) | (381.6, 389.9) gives 1.28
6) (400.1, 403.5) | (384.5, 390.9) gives 1.47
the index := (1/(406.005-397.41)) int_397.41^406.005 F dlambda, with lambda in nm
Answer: 20.4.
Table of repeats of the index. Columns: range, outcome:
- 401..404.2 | 21.5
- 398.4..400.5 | 20.2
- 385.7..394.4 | 15.3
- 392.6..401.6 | 16.4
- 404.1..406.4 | 20.9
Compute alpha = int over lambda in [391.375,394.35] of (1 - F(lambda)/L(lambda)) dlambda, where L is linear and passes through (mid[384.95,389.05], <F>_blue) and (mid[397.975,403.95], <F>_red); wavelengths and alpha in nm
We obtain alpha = 0.483 nm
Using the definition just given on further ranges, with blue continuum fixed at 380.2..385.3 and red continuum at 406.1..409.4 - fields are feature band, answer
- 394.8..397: 0.373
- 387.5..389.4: 0.309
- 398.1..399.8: -0.178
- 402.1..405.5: -0.414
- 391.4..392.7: -0.071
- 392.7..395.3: 0.413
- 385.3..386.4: -0.089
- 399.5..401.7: -0.319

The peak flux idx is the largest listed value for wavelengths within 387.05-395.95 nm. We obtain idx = 20.7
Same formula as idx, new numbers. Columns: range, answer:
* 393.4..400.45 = 23.8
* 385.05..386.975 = 21.4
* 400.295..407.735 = 25.1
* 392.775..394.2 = 15.6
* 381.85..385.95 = 18.3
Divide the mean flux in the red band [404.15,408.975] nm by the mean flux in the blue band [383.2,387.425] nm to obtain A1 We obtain 1.4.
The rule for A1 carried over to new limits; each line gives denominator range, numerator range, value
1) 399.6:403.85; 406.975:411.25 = 0.88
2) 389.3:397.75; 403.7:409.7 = 1.36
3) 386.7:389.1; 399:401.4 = 1.46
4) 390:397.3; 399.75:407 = 1.39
